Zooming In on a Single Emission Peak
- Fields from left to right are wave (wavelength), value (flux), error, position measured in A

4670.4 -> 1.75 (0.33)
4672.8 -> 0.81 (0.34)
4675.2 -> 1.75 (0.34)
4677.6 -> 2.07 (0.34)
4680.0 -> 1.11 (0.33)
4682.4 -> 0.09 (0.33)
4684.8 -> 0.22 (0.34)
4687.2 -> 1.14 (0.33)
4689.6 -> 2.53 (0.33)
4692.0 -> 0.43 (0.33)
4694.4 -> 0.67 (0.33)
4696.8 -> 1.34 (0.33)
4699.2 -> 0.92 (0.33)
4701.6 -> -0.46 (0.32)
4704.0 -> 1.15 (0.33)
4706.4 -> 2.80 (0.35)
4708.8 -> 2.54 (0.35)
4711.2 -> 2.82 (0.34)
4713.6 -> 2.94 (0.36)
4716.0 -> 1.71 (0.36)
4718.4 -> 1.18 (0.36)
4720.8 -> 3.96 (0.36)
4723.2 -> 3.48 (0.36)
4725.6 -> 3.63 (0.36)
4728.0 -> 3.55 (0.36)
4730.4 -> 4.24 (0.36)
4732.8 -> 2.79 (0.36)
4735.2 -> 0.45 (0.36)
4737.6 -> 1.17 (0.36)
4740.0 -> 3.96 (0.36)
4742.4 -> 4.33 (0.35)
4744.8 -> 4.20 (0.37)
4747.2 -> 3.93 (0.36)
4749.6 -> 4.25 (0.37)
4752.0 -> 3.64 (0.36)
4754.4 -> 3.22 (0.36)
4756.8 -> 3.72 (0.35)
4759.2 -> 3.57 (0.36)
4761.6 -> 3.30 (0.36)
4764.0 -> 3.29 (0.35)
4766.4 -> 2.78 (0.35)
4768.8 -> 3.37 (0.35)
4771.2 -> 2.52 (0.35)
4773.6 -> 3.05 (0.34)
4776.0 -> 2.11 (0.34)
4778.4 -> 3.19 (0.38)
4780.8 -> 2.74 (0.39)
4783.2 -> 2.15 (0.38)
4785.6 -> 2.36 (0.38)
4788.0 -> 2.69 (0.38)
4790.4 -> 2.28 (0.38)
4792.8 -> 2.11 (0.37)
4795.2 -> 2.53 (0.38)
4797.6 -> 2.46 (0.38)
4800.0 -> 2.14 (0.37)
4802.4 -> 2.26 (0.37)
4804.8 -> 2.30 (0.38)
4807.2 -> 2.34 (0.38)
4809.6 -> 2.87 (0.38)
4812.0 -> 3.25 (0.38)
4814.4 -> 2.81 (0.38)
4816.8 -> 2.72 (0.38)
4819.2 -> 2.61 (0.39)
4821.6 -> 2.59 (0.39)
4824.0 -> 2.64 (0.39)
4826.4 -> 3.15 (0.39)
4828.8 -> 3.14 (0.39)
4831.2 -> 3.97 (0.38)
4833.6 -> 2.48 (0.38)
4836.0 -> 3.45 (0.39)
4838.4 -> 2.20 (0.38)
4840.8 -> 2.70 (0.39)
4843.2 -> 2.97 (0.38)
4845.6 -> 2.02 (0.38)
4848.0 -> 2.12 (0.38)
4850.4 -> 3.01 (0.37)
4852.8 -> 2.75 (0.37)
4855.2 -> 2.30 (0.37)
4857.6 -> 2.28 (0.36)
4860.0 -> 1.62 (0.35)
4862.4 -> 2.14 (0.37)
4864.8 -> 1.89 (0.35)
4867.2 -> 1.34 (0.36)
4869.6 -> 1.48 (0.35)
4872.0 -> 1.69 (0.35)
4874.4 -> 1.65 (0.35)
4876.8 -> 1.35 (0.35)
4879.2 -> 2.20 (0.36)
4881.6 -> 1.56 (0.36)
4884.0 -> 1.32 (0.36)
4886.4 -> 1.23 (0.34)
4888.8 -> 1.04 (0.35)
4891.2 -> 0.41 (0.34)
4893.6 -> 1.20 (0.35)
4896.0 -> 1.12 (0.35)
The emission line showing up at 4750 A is Lyman alpha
